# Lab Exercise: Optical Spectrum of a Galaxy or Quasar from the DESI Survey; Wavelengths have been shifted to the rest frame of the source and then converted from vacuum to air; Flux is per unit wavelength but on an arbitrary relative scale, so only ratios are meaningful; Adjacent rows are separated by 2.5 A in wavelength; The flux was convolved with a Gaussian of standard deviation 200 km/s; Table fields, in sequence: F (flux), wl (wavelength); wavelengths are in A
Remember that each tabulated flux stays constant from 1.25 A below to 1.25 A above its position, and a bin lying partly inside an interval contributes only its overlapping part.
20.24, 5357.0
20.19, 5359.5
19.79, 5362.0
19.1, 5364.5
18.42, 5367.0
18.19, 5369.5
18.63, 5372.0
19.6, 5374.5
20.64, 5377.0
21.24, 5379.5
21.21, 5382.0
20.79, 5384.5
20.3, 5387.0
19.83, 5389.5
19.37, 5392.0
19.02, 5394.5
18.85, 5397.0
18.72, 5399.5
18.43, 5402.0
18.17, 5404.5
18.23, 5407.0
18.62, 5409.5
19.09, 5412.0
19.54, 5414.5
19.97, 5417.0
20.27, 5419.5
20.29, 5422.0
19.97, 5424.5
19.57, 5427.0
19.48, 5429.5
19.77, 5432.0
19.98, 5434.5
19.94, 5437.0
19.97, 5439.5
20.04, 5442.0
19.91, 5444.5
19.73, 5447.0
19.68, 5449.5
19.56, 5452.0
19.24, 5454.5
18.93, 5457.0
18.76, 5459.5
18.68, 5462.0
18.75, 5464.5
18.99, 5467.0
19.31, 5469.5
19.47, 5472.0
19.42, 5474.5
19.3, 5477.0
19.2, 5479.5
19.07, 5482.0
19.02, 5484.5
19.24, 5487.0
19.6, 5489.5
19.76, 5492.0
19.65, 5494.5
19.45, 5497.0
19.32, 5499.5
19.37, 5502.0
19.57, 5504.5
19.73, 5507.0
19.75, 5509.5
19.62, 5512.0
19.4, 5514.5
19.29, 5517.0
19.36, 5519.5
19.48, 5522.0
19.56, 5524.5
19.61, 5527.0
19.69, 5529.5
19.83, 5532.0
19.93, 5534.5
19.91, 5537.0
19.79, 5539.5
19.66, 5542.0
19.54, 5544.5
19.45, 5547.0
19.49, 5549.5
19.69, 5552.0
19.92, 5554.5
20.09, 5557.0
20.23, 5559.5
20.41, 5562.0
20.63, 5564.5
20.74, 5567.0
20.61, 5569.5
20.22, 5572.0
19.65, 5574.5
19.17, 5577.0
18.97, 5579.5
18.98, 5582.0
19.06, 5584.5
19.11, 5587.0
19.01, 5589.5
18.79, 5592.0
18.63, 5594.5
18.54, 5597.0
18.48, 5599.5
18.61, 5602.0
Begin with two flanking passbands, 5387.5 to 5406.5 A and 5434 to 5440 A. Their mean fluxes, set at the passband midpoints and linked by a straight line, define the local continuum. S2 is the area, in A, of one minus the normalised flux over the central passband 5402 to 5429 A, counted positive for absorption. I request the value 0.1 A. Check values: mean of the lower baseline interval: 18.9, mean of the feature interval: 19.3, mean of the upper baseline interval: 20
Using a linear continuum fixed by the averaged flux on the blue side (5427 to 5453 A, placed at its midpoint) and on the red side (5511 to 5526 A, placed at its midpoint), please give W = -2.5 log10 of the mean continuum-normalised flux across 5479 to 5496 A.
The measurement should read 0.012 mag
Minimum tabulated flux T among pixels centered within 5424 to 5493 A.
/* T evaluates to 18.68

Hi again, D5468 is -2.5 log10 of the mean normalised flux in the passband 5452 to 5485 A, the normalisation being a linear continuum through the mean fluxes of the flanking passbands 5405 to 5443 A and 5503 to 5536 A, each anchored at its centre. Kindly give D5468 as 0.03 mag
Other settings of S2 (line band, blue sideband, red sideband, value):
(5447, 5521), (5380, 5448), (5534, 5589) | 1.33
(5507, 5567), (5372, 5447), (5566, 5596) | -0.96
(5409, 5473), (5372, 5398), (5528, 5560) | 1.31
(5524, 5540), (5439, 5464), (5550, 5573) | 0.21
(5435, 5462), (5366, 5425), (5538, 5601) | -0.07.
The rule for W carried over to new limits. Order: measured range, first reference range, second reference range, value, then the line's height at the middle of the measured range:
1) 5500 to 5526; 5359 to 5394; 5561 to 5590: 0.01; 19.7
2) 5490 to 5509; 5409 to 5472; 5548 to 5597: 0.00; 19.6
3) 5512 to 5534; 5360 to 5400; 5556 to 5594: 0.01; 19.7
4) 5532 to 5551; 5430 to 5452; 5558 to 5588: 0.01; 19.8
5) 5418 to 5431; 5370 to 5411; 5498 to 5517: -0.02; 19.5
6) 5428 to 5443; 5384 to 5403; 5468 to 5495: -0.03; 19.4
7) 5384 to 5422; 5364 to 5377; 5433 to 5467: -0.01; 19.2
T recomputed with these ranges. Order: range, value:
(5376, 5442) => 18.17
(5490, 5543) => 19.29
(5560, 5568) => 20.41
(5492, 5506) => 19.32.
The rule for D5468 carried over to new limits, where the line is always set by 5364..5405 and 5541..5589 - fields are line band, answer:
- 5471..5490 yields 0.02 mag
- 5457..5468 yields 0.04 mag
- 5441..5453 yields -0.01 mag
